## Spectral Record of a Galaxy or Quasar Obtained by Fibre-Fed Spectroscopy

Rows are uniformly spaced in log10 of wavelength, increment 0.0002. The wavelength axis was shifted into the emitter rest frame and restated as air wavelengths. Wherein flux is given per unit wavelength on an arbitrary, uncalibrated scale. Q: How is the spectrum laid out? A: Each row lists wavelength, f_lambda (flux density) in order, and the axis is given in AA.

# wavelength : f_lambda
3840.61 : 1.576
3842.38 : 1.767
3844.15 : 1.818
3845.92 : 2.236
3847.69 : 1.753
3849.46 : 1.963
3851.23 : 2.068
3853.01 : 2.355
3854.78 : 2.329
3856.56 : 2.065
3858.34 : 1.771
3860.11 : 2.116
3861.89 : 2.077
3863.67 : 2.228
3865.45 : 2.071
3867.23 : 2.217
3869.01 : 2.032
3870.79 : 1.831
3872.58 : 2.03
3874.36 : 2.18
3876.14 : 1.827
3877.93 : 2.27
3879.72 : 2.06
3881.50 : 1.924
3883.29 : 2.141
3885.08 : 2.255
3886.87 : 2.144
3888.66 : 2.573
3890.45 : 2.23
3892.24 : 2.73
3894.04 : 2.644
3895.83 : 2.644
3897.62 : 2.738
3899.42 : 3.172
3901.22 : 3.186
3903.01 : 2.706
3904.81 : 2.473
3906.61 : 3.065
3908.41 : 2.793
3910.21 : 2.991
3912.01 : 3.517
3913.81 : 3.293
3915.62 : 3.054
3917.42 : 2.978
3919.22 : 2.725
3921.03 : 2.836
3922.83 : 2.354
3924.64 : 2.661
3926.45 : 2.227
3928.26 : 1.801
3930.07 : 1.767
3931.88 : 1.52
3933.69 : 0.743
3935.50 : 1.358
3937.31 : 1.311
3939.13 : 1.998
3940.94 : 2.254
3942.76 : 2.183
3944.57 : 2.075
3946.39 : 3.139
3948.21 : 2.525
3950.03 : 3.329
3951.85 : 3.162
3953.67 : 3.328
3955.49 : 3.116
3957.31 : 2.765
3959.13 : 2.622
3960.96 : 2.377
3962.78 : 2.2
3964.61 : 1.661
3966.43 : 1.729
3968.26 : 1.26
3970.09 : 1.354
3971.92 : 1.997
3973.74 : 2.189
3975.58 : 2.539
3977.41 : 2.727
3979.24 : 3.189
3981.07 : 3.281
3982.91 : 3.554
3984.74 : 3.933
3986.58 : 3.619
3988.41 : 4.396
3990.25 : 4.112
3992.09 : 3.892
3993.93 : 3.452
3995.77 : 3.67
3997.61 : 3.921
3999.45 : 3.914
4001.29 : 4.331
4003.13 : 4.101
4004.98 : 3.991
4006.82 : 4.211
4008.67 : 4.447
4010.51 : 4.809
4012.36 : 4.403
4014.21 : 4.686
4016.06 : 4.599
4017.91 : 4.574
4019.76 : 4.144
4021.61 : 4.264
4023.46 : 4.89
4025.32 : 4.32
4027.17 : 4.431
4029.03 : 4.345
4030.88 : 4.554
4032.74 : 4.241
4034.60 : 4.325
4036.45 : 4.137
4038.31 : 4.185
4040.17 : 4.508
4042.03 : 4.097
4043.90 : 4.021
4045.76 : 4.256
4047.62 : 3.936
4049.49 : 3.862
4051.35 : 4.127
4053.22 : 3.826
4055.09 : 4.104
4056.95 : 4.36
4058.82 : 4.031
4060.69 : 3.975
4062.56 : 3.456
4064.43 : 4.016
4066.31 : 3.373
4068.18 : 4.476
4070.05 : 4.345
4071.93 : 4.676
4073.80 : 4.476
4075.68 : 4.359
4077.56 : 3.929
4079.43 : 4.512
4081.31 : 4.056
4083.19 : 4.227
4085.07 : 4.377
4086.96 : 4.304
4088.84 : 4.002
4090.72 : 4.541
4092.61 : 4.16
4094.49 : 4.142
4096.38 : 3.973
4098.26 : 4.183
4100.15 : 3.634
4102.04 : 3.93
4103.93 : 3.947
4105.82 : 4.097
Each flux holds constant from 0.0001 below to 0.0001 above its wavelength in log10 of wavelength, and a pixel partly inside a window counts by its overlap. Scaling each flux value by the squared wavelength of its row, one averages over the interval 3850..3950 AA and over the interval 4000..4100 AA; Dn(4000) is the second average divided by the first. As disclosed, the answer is 1.95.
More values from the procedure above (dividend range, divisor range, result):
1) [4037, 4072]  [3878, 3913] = 1.68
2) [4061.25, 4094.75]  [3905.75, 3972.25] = 1.89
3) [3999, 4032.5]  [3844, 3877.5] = 2.31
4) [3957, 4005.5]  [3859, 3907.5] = 1.37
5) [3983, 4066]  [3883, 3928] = 1.62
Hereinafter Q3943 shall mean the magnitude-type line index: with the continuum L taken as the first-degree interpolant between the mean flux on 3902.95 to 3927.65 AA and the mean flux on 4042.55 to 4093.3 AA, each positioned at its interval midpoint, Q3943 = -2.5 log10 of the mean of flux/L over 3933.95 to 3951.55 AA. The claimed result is 0.35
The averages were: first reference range 2.83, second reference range 4.14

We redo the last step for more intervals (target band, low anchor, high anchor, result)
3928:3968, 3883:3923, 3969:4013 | 0.39 mag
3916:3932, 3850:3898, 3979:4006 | 0.21 mag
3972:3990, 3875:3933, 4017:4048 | 0.12 mag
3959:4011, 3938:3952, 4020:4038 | 0.08 mag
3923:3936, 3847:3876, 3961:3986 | 0.28 mag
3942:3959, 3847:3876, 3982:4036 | 0.18 mag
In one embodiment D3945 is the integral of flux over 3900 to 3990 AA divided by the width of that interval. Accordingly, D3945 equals 2.58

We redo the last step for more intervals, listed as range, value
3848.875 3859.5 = 2.1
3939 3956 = 2.73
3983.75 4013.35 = 4.08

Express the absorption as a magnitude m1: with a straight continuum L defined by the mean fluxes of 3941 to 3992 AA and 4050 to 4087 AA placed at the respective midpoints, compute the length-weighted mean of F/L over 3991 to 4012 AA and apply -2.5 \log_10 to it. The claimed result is -0.25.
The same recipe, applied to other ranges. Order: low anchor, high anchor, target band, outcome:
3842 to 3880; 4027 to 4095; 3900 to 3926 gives -0.12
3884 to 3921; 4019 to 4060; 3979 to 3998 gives -0.01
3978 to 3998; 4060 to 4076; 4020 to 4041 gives -0.12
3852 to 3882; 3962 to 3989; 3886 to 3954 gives -0.08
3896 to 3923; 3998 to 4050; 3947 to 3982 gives 0.39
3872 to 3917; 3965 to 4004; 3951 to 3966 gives 0.15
